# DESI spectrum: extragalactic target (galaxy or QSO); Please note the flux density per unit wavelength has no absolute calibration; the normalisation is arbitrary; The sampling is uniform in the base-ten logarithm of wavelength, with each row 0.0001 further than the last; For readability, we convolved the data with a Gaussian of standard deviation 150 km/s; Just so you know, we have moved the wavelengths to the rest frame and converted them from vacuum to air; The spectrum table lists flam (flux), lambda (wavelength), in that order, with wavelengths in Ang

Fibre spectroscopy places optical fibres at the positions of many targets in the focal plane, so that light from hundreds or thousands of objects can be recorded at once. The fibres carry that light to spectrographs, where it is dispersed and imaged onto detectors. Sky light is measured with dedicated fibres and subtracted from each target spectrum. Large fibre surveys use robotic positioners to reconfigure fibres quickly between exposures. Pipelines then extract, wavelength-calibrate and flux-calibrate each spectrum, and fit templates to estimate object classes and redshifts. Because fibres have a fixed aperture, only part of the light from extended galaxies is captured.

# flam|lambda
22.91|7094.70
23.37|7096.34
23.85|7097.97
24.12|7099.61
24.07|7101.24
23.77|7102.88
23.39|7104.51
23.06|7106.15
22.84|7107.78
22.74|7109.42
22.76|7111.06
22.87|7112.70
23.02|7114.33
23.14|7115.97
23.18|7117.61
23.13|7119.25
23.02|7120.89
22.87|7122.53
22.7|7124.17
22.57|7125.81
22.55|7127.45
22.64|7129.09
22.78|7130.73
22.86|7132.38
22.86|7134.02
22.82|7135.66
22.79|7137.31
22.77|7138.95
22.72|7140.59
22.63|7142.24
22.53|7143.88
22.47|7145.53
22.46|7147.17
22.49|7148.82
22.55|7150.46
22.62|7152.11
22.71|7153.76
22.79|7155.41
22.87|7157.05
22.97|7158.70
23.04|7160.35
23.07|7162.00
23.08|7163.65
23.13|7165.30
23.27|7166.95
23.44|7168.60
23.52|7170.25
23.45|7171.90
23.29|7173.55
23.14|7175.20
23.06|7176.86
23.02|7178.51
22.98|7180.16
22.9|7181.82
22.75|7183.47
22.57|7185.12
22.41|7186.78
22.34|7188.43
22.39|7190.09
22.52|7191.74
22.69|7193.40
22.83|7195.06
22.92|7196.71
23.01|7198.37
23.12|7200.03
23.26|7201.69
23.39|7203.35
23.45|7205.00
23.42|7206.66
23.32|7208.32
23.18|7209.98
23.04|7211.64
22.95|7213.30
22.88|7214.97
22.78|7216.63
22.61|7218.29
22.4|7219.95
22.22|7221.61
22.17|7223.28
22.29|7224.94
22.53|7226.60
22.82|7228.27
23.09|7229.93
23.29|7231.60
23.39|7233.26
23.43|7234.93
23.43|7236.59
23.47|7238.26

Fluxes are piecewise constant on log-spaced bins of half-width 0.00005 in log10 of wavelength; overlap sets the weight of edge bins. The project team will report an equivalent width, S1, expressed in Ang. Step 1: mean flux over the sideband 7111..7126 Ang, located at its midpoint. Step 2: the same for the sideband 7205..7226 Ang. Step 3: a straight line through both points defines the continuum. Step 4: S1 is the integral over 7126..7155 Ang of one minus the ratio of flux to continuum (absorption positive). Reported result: 0.3 Ang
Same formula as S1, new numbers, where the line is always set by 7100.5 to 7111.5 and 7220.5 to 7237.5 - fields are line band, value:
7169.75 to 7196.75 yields 0.2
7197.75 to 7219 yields -0.2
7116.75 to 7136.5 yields 0.3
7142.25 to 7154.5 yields 0.3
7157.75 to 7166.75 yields 0.0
